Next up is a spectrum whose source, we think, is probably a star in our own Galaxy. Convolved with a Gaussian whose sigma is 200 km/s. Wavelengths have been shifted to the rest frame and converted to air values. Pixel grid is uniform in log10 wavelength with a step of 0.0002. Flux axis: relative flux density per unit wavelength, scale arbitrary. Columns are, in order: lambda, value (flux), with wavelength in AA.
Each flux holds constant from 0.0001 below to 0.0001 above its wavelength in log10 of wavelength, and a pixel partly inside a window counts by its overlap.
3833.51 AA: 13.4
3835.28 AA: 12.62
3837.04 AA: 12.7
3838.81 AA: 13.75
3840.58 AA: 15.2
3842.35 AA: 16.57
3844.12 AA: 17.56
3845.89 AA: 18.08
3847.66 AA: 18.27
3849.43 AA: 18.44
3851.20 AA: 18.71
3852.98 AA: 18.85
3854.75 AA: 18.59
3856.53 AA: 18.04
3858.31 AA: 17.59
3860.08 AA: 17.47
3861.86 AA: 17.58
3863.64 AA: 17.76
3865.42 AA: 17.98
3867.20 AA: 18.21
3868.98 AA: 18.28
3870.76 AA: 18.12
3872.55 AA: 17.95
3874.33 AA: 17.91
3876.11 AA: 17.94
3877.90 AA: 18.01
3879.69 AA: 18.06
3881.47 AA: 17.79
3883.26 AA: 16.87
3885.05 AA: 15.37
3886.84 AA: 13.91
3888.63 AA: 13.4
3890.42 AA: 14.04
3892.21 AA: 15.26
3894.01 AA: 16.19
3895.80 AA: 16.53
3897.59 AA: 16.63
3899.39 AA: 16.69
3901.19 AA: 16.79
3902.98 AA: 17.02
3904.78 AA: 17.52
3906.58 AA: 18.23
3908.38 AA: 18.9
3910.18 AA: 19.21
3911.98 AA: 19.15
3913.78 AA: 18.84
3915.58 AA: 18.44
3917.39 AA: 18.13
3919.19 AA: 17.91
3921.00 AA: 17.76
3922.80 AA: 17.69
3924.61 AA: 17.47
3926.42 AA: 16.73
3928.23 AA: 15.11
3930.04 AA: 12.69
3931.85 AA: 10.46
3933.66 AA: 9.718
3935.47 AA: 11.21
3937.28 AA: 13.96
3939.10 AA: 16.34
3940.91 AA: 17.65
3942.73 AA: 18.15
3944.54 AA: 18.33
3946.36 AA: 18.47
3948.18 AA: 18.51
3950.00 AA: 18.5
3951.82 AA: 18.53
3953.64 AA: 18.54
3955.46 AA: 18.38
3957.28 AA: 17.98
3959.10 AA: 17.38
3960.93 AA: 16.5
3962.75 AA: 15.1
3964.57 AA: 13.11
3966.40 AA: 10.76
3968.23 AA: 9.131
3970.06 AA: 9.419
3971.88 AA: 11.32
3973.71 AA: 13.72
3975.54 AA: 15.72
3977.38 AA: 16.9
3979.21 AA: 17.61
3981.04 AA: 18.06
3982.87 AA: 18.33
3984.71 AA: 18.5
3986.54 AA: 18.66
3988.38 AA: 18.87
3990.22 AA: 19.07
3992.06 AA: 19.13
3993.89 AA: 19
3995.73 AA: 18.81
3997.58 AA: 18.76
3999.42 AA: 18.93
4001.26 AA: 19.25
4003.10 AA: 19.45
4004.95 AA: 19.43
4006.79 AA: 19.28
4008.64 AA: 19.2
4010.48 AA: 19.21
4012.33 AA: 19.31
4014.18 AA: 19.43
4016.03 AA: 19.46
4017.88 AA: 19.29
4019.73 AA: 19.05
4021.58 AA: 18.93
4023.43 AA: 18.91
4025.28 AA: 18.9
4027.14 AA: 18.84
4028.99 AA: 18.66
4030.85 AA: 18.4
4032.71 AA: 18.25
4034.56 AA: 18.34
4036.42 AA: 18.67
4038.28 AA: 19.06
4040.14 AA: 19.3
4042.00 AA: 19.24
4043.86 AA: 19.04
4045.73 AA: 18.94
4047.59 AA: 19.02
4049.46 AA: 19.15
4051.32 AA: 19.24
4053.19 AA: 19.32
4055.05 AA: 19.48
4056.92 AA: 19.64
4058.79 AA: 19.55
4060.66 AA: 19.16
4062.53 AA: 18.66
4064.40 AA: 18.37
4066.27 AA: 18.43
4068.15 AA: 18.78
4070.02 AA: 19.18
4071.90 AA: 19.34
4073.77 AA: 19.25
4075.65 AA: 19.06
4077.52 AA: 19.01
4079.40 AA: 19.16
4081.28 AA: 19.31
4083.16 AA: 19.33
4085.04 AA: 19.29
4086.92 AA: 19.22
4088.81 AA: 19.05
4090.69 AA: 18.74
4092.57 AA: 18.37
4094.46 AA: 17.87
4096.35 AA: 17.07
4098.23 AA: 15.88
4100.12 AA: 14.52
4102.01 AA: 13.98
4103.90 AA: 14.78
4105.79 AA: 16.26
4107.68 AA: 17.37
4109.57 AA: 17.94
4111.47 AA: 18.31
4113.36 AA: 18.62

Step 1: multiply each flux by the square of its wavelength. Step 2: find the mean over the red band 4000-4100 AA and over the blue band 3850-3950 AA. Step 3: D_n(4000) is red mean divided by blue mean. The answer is 1.2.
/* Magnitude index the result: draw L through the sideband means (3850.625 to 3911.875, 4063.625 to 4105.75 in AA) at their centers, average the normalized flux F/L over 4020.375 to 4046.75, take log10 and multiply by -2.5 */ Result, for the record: -0.06 mag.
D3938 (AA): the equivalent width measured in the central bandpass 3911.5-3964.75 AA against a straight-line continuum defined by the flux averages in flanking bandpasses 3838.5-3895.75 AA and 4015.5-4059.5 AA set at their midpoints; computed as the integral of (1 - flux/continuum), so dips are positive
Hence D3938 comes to 4.0 AA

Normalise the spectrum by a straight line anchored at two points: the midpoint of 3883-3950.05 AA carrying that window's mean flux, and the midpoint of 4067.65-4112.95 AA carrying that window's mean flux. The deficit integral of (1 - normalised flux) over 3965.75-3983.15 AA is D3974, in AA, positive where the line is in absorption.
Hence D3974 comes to 3.0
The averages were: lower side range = 16.4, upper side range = 18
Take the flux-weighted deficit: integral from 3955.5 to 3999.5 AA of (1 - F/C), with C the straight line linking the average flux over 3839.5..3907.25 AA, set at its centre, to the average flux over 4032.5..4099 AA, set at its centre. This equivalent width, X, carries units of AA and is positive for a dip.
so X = 4.4 AA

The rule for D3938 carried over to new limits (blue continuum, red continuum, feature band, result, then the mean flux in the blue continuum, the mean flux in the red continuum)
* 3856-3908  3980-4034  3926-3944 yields 3.65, 17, 18.9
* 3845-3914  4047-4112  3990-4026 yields -2.30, 17.4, 18.3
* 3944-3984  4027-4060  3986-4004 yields -1.98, 15.9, 19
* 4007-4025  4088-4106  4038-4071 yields -2.03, 19.2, 16.7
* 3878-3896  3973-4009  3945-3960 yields -0.76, 15.8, 18.3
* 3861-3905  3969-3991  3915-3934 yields 0.97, 16.9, 16.3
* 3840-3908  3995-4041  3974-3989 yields 0.74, 17.2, 19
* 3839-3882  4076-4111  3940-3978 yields 4.16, 17.8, 17.6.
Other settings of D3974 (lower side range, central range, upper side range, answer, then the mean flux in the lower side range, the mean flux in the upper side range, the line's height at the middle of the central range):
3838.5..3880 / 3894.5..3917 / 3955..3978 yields -2.27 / 17.8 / 14.1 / 16.2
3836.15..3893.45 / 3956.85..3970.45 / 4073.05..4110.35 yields 2.86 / 17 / 17.8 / 17.3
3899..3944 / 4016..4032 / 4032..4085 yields -0.43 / 16.5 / 19.1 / 18.4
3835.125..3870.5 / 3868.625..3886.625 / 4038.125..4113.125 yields -0.11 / 17.2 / 18.4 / 17.4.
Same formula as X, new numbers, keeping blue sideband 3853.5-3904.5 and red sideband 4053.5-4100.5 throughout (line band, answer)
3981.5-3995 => -0.6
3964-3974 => 3.8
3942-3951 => -0.4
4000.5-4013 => -0.8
